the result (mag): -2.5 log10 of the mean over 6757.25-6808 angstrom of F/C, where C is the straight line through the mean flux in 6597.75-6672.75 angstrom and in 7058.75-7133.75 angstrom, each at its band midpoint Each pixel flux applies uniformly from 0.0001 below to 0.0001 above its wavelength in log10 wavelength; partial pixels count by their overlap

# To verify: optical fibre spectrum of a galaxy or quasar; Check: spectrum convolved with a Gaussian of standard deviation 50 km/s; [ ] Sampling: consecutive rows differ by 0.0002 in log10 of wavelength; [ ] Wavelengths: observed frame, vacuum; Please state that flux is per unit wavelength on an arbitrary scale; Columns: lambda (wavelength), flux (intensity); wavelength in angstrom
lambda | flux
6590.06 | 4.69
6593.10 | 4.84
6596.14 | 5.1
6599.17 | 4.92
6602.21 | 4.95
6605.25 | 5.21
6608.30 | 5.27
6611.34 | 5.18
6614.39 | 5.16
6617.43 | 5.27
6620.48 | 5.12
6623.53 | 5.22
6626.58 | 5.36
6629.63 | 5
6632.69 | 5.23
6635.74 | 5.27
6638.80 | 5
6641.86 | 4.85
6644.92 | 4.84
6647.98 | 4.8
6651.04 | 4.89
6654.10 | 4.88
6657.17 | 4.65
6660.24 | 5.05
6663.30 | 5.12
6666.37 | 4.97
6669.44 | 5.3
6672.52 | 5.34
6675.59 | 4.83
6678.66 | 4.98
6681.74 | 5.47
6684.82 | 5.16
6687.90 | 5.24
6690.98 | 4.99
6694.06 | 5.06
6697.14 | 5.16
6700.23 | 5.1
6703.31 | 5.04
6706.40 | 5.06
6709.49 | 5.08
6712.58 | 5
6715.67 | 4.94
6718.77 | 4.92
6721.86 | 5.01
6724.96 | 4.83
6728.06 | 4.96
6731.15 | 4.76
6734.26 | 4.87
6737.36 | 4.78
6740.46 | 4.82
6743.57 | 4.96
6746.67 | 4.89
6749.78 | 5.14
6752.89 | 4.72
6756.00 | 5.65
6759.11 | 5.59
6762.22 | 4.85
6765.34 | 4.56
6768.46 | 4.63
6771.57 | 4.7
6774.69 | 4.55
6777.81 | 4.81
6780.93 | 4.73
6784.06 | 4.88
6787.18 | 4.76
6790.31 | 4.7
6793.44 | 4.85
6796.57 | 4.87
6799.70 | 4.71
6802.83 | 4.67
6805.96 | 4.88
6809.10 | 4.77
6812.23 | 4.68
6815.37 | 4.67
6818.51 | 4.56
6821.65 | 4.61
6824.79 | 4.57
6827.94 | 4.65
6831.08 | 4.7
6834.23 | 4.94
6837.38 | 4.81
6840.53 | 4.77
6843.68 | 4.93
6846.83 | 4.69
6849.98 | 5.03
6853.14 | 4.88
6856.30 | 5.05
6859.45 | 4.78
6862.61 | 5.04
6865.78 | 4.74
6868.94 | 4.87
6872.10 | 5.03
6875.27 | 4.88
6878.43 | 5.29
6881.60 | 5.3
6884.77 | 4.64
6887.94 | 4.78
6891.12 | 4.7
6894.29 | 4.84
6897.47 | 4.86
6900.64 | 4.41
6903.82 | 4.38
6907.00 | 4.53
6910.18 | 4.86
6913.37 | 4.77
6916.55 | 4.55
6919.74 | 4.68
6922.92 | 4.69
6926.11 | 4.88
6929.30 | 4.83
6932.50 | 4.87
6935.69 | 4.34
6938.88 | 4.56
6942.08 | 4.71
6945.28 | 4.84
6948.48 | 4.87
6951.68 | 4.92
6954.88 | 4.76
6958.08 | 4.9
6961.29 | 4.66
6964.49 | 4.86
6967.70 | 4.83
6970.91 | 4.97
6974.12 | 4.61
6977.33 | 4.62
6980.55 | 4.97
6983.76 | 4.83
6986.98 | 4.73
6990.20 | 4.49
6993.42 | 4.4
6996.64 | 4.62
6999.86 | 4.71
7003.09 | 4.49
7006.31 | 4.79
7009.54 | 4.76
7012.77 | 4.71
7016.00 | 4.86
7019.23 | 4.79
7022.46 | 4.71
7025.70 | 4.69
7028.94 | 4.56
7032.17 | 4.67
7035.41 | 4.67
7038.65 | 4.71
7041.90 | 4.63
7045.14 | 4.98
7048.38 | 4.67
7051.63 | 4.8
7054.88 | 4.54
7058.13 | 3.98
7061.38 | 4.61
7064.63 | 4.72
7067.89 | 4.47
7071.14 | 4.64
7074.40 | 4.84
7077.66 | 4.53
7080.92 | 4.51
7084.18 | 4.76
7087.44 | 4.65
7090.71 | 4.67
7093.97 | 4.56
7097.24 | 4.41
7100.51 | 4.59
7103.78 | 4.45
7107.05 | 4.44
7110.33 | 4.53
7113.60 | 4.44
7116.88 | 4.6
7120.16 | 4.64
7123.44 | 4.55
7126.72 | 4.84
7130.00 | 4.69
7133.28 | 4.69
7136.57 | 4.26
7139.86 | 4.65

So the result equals 0.026 mag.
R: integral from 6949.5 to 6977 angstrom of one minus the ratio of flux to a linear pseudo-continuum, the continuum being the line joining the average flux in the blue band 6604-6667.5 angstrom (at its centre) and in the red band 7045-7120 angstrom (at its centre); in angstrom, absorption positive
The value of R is -0.6 angstrom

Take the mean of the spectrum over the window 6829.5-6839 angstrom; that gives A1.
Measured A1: 4.82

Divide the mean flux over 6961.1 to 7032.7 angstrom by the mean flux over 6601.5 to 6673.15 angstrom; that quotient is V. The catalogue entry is 0.9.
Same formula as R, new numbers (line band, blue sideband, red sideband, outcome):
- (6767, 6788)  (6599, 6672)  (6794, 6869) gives 0.61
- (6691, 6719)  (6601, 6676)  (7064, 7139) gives -0.22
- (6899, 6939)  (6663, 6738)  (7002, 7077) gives 1.27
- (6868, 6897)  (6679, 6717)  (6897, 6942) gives -1.19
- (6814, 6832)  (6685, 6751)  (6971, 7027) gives 0.94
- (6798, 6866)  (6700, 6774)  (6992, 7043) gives 1.03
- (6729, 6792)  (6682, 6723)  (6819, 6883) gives 1.59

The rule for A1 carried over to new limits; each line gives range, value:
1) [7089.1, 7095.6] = 4.62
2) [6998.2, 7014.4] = 4.69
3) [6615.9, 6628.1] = 5.24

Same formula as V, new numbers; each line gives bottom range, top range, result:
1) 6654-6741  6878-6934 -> 0.95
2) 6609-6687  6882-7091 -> 0.92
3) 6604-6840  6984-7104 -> 0.94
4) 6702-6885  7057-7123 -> 0.94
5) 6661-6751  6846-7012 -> 0.95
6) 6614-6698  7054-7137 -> 0.90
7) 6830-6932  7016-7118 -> 0.96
